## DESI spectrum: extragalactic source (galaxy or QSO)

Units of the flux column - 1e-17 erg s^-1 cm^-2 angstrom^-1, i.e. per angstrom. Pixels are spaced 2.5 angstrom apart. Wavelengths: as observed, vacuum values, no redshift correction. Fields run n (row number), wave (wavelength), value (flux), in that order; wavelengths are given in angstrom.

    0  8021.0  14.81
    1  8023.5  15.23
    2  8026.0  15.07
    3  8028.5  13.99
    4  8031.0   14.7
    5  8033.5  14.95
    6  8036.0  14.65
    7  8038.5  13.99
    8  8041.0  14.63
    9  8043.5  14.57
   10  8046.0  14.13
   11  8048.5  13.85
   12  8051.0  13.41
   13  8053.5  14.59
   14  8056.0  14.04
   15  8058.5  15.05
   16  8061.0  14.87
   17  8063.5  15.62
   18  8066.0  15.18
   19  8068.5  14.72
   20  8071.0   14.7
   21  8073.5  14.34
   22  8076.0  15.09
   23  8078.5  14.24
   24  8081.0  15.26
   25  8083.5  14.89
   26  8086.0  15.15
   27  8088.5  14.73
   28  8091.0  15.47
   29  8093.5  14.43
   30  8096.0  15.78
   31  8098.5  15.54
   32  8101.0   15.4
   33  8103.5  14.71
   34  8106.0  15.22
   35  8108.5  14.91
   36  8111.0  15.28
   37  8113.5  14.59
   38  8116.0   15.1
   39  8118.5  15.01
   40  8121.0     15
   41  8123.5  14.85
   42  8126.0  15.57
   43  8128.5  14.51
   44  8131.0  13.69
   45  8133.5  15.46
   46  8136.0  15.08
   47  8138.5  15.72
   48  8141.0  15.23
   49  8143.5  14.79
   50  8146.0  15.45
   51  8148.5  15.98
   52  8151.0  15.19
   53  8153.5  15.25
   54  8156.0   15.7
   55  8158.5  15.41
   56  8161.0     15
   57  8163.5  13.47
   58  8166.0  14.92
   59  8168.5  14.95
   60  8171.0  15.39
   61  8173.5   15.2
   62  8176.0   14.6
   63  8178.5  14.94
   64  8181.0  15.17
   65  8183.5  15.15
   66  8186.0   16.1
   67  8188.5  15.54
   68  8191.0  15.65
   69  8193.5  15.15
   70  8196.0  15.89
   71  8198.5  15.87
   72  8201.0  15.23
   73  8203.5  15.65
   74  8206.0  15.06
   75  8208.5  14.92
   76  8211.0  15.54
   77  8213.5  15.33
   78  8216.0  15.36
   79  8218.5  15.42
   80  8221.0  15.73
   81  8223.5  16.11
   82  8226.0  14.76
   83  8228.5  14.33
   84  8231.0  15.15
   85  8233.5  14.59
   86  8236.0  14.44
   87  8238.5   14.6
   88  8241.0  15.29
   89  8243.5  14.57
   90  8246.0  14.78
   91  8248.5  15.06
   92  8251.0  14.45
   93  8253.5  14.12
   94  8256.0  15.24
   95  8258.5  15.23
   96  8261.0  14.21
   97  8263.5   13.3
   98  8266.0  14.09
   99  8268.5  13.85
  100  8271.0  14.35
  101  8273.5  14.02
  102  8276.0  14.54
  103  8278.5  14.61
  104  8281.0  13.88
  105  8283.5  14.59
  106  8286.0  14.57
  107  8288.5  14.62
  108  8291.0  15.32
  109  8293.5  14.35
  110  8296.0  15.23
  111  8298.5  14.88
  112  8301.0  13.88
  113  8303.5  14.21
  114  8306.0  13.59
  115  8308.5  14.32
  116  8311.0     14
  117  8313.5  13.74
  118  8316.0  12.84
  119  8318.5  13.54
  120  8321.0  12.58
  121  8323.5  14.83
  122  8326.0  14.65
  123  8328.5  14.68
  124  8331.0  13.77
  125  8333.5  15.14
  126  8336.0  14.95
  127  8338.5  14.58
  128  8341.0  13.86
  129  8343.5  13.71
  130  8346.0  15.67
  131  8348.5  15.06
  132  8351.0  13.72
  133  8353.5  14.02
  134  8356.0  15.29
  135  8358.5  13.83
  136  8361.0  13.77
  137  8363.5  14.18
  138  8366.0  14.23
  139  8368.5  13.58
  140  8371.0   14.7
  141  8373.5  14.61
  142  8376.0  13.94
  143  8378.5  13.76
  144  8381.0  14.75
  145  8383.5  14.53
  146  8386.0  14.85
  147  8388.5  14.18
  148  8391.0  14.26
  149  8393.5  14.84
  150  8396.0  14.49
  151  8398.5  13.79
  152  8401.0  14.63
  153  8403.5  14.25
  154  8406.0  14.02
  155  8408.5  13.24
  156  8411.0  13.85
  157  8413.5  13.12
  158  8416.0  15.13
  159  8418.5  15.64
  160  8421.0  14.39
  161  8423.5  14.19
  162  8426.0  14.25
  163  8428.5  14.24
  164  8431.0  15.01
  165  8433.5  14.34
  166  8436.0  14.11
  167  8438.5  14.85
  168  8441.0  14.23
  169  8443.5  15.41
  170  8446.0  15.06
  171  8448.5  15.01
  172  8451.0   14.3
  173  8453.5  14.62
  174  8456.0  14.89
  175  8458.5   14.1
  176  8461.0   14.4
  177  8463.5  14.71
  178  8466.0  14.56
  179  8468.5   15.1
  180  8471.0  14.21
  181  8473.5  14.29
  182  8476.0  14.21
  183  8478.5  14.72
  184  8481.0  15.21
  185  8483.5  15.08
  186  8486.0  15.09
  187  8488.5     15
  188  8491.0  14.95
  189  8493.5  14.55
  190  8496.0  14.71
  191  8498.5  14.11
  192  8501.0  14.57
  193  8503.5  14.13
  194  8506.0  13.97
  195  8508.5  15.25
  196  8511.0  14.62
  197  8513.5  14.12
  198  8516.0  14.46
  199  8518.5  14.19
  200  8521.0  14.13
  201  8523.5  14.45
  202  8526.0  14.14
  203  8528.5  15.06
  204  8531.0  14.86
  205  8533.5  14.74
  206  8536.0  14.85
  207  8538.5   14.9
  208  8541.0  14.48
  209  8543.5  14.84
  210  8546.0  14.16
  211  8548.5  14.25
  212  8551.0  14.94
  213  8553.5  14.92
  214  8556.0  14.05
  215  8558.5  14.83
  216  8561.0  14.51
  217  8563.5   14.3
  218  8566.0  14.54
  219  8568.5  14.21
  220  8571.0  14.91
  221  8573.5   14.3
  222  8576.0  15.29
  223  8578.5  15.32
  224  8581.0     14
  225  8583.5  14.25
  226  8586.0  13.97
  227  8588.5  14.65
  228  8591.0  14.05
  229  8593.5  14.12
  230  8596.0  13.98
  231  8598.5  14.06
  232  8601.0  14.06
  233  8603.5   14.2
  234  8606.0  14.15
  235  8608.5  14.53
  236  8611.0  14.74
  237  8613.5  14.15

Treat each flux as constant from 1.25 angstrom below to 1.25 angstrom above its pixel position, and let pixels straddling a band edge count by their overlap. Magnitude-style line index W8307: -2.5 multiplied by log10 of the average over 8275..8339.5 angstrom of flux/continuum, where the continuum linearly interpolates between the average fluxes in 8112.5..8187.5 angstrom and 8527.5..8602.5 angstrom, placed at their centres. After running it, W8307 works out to 0.04 mag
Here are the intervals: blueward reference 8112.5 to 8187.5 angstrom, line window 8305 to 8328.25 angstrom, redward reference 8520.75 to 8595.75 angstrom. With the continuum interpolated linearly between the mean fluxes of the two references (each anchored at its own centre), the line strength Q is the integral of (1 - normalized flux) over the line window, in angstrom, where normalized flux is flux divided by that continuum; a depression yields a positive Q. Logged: 1.6 angstrom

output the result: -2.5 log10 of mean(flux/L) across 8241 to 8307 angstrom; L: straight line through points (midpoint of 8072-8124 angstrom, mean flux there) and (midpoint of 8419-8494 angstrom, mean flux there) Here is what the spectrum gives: 0.03 mag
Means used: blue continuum 15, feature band 14.5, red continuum 14.6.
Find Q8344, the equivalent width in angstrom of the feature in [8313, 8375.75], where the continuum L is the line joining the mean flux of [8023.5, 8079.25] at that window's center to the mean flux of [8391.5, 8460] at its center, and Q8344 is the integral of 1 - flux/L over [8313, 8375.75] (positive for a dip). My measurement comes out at 1.1 angstrom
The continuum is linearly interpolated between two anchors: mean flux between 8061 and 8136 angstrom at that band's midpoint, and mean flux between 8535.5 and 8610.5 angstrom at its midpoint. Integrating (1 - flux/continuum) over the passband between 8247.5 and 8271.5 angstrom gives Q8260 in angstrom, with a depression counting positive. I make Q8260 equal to 0.7 angstrom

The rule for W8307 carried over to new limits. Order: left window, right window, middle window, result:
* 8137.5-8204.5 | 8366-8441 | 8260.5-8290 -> 0.05 mag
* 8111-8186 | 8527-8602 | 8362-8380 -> 0.05 mag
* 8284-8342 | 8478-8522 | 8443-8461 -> -0.01 mag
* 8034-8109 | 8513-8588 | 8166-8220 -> -0.04 mag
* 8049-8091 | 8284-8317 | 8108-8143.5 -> -0.03 mag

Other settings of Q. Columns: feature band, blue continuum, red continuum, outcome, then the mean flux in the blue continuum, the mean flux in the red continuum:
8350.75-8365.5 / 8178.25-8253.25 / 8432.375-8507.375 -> 0.7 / 15.2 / 14.6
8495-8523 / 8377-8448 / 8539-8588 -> 0.2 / 14.4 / 14.5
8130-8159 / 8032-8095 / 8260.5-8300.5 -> -1.4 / 14.7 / 14.4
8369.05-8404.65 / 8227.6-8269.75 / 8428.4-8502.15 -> 0.6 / 14.5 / 14.7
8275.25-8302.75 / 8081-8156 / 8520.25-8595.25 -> 0.6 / 15.1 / 14.5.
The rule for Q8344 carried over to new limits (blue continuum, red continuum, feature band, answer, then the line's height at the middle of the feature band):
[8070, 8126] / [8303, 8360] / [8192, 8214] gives -1.2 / 14.6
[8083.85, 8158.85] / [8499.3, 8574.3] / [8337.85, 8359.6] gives 0.6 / 14.8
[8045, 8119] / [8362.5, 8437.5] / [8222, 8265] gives -0.4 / 14.6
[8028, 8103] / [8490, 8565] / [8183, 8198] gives -1.0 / 14.7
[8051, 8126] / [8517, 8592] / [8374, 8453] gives 1.3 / 14.7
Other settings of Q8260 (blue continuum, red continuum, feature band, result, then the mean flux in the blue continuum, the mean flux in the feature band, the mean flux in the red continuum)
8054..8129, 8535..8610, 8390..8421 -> 0.8 angstrom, 15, 14.3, 14.5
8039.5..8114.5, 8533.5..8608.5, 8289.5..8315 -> 0.5 angstrom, 14.8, 14.3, 14.5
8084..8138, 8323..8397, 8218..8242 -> -0.5 angstrom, 15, 15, 14.4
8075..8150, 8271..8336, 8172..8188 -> -0.5 angstrom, 15.1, 15.2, 14.3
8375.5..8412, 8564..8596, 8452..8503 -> -1.1 angstrom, 14.2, 14.6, 14.4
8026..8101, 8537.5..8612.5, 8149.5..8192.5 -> -1.4 angstrom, 14.7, 15.2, 14.4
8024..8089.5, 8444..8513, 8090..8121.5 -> -1.0 angstrom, 14.6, 15.1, 14.6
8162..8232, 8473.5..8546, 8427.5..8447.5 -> 0.1 angstrom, 15.2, 14.7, 14.6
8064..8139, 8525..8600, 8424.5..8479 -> 0.2 angstrom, 15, 14.6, 14.5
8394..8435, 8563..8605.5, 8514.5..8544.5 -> -0.5 angstrom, 14.3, 14.6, 14.4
